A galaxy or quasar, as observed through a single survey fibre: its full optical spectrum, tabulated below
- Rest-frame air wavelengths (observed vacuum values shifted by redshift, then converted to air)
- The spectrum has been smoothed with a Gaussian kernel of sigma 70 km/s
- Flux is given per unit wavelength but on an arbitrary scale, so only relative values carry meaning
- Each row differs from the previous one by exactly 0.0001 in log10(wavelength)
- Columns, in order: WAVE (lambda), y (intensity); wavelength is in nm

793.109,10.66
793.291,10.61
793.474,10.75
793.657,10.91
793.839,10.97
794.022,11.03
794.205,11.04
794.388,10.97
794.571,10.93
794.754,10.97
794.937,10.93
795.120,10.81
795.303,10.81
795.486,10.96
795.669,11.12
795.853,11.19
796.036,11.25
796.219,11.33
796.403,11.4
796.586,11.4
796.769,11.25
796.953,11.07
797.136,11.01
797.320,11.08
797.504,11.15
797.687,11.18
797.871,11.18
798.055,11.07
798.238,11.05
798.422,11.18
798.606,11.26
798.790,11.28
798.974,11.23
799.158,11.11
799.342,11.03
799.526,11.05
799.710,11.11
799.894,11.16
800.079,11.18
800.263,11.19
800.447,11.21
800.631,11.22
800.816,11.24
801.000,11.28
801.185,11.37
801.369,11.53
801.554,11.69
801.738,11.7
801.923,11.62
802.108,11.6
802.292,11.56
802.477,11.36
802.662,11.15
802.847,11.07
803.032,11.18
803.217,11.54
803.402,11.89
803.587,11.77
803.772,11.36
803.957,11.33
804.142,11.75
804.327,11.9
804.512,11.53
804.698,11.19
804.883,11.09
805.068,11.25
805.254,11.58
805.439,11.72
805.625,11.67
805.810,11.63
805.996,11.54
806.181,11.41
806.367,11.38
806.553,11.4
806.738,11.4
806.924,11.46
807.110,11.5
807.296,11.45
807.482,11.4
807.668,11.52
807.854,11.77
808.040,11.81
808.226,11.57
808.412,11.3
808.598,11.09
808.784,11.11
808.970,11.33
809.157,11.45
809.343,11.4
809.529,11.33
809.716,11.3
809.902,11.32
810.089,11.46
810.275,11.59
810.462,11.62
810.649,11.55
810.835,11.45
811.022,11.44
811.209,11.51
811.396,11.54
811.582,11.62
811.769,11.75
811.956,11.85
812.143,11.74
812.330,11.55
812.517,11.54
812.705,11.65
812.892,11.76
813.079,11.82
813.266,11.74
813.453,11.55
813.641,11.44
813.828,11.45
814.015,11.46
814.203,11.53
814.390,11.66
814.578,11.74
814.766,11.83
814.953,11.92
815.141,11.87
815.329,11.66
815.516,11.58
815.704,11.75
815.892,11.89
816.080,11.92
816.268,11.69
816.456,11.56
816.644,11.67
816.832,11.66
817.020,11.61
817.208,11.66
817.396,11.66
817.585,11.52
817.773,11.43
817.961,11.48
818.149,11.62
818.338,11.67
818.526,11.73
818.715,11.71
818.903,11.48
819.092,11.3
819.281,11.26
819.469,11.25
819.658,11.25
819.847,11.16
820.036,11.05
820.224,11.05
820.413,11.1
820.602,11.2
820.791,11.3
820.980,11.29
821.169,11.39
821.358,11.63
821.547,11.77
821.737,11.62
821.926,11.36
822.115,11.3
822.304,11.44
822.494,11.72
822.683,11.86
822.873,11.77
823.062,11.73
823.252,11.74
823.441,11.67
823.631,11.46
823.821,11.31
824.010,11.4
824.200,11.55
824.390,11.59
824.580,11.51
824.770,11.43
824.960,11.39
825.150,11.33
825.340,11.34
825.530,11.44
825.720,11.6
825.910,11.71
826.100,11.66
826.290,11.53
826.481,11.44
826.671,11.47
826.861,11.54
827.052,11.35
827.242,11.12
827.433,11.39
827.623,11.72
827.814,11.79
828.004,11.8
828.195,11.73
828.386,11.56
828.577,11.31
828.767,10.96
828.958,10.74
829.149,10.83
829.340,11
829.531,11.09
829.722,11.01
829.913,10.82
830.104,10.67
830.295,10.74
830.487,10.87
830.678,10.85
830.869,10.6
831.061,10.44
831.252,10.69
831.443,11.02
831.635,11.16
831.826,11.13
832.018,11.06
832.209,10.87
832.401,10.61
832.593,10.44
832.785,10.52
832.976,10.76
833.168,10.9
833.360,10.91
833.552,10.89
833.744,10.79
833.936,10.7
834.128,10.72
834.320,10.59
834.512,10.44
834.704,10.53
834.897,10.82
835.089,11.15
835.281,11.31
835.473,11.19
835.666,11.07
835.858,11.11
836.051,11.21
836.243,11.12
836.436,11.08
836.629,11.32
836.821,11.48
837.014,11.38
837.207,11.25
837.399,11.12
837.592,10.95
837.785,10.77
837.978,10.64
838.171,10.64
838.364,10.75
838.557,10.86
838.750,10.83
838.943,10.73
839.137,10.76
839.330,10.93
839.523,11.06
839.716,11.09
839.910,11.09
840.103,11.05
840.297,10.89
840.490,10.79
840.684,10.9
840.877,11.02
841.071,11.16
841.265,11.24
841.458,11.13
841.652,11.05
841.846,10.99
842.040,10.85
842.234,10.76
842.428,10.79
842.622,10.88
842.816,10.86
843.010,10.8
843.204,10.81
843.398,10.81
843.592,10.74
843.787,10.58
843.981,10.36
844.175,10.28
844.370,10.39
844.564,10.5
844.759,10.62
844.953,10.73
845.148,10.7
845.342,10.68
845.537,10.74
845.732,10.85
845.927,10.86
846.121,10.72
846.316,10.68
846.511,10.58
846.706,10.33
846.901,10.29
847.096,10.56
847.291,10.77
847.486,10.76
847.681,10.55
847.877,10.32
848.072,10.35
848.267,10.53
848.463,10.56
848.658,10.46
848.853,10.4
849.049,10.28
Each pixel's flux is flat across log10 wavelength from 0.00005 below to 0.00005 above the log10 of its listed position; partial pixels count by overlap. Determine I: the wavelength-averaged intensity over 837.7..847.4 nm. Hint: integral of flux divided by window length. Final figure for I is 10.8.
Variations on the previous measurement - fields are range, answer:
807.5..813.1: 11.5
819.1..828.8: 11.5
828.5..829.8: 11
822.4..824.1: 11.6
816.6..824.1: 11.5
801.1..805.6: 11.5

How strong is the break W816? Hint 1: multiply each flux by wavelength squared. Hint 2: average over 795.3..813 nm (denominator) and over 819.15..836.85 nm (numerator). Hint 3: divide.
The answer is 1.0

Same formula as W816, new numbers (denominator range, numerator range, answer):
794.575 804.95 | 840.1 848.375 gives 1.06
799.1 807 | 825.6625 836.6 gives 1.04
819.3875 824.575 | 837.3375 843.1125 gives 1.00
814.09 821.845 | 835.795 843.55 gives 1.00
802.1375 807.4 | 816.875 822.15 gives 1.03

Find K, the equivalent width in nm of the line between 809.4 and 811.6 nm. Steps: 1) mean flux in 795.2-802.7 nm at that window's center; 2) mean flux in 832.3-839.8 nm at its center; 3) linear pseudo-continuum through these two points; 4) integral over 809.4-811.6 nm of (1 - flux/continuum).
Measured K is -0.07 nm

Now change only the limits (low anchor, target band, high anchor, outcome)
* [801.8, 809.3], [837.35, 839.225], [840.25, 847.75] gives 0.01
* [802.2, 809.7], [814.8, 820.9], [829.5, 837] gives -0.17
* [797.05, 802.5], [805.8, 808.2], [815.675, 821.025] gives -0.03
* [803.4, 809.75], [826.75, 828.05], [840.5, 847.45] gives -0.05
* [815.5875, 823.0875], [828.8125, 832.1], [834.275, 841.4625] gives 0.10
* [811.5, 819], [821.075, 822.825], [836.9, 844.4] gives -0.02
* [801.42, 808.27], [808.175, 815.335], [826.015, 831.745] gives -0.09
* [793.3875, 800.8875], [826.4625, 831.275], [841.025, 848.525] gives -0.14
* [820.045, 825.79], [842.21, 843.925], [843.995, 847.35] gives -0.01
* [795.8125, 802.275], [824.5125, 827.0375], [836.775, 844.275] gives -0.11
